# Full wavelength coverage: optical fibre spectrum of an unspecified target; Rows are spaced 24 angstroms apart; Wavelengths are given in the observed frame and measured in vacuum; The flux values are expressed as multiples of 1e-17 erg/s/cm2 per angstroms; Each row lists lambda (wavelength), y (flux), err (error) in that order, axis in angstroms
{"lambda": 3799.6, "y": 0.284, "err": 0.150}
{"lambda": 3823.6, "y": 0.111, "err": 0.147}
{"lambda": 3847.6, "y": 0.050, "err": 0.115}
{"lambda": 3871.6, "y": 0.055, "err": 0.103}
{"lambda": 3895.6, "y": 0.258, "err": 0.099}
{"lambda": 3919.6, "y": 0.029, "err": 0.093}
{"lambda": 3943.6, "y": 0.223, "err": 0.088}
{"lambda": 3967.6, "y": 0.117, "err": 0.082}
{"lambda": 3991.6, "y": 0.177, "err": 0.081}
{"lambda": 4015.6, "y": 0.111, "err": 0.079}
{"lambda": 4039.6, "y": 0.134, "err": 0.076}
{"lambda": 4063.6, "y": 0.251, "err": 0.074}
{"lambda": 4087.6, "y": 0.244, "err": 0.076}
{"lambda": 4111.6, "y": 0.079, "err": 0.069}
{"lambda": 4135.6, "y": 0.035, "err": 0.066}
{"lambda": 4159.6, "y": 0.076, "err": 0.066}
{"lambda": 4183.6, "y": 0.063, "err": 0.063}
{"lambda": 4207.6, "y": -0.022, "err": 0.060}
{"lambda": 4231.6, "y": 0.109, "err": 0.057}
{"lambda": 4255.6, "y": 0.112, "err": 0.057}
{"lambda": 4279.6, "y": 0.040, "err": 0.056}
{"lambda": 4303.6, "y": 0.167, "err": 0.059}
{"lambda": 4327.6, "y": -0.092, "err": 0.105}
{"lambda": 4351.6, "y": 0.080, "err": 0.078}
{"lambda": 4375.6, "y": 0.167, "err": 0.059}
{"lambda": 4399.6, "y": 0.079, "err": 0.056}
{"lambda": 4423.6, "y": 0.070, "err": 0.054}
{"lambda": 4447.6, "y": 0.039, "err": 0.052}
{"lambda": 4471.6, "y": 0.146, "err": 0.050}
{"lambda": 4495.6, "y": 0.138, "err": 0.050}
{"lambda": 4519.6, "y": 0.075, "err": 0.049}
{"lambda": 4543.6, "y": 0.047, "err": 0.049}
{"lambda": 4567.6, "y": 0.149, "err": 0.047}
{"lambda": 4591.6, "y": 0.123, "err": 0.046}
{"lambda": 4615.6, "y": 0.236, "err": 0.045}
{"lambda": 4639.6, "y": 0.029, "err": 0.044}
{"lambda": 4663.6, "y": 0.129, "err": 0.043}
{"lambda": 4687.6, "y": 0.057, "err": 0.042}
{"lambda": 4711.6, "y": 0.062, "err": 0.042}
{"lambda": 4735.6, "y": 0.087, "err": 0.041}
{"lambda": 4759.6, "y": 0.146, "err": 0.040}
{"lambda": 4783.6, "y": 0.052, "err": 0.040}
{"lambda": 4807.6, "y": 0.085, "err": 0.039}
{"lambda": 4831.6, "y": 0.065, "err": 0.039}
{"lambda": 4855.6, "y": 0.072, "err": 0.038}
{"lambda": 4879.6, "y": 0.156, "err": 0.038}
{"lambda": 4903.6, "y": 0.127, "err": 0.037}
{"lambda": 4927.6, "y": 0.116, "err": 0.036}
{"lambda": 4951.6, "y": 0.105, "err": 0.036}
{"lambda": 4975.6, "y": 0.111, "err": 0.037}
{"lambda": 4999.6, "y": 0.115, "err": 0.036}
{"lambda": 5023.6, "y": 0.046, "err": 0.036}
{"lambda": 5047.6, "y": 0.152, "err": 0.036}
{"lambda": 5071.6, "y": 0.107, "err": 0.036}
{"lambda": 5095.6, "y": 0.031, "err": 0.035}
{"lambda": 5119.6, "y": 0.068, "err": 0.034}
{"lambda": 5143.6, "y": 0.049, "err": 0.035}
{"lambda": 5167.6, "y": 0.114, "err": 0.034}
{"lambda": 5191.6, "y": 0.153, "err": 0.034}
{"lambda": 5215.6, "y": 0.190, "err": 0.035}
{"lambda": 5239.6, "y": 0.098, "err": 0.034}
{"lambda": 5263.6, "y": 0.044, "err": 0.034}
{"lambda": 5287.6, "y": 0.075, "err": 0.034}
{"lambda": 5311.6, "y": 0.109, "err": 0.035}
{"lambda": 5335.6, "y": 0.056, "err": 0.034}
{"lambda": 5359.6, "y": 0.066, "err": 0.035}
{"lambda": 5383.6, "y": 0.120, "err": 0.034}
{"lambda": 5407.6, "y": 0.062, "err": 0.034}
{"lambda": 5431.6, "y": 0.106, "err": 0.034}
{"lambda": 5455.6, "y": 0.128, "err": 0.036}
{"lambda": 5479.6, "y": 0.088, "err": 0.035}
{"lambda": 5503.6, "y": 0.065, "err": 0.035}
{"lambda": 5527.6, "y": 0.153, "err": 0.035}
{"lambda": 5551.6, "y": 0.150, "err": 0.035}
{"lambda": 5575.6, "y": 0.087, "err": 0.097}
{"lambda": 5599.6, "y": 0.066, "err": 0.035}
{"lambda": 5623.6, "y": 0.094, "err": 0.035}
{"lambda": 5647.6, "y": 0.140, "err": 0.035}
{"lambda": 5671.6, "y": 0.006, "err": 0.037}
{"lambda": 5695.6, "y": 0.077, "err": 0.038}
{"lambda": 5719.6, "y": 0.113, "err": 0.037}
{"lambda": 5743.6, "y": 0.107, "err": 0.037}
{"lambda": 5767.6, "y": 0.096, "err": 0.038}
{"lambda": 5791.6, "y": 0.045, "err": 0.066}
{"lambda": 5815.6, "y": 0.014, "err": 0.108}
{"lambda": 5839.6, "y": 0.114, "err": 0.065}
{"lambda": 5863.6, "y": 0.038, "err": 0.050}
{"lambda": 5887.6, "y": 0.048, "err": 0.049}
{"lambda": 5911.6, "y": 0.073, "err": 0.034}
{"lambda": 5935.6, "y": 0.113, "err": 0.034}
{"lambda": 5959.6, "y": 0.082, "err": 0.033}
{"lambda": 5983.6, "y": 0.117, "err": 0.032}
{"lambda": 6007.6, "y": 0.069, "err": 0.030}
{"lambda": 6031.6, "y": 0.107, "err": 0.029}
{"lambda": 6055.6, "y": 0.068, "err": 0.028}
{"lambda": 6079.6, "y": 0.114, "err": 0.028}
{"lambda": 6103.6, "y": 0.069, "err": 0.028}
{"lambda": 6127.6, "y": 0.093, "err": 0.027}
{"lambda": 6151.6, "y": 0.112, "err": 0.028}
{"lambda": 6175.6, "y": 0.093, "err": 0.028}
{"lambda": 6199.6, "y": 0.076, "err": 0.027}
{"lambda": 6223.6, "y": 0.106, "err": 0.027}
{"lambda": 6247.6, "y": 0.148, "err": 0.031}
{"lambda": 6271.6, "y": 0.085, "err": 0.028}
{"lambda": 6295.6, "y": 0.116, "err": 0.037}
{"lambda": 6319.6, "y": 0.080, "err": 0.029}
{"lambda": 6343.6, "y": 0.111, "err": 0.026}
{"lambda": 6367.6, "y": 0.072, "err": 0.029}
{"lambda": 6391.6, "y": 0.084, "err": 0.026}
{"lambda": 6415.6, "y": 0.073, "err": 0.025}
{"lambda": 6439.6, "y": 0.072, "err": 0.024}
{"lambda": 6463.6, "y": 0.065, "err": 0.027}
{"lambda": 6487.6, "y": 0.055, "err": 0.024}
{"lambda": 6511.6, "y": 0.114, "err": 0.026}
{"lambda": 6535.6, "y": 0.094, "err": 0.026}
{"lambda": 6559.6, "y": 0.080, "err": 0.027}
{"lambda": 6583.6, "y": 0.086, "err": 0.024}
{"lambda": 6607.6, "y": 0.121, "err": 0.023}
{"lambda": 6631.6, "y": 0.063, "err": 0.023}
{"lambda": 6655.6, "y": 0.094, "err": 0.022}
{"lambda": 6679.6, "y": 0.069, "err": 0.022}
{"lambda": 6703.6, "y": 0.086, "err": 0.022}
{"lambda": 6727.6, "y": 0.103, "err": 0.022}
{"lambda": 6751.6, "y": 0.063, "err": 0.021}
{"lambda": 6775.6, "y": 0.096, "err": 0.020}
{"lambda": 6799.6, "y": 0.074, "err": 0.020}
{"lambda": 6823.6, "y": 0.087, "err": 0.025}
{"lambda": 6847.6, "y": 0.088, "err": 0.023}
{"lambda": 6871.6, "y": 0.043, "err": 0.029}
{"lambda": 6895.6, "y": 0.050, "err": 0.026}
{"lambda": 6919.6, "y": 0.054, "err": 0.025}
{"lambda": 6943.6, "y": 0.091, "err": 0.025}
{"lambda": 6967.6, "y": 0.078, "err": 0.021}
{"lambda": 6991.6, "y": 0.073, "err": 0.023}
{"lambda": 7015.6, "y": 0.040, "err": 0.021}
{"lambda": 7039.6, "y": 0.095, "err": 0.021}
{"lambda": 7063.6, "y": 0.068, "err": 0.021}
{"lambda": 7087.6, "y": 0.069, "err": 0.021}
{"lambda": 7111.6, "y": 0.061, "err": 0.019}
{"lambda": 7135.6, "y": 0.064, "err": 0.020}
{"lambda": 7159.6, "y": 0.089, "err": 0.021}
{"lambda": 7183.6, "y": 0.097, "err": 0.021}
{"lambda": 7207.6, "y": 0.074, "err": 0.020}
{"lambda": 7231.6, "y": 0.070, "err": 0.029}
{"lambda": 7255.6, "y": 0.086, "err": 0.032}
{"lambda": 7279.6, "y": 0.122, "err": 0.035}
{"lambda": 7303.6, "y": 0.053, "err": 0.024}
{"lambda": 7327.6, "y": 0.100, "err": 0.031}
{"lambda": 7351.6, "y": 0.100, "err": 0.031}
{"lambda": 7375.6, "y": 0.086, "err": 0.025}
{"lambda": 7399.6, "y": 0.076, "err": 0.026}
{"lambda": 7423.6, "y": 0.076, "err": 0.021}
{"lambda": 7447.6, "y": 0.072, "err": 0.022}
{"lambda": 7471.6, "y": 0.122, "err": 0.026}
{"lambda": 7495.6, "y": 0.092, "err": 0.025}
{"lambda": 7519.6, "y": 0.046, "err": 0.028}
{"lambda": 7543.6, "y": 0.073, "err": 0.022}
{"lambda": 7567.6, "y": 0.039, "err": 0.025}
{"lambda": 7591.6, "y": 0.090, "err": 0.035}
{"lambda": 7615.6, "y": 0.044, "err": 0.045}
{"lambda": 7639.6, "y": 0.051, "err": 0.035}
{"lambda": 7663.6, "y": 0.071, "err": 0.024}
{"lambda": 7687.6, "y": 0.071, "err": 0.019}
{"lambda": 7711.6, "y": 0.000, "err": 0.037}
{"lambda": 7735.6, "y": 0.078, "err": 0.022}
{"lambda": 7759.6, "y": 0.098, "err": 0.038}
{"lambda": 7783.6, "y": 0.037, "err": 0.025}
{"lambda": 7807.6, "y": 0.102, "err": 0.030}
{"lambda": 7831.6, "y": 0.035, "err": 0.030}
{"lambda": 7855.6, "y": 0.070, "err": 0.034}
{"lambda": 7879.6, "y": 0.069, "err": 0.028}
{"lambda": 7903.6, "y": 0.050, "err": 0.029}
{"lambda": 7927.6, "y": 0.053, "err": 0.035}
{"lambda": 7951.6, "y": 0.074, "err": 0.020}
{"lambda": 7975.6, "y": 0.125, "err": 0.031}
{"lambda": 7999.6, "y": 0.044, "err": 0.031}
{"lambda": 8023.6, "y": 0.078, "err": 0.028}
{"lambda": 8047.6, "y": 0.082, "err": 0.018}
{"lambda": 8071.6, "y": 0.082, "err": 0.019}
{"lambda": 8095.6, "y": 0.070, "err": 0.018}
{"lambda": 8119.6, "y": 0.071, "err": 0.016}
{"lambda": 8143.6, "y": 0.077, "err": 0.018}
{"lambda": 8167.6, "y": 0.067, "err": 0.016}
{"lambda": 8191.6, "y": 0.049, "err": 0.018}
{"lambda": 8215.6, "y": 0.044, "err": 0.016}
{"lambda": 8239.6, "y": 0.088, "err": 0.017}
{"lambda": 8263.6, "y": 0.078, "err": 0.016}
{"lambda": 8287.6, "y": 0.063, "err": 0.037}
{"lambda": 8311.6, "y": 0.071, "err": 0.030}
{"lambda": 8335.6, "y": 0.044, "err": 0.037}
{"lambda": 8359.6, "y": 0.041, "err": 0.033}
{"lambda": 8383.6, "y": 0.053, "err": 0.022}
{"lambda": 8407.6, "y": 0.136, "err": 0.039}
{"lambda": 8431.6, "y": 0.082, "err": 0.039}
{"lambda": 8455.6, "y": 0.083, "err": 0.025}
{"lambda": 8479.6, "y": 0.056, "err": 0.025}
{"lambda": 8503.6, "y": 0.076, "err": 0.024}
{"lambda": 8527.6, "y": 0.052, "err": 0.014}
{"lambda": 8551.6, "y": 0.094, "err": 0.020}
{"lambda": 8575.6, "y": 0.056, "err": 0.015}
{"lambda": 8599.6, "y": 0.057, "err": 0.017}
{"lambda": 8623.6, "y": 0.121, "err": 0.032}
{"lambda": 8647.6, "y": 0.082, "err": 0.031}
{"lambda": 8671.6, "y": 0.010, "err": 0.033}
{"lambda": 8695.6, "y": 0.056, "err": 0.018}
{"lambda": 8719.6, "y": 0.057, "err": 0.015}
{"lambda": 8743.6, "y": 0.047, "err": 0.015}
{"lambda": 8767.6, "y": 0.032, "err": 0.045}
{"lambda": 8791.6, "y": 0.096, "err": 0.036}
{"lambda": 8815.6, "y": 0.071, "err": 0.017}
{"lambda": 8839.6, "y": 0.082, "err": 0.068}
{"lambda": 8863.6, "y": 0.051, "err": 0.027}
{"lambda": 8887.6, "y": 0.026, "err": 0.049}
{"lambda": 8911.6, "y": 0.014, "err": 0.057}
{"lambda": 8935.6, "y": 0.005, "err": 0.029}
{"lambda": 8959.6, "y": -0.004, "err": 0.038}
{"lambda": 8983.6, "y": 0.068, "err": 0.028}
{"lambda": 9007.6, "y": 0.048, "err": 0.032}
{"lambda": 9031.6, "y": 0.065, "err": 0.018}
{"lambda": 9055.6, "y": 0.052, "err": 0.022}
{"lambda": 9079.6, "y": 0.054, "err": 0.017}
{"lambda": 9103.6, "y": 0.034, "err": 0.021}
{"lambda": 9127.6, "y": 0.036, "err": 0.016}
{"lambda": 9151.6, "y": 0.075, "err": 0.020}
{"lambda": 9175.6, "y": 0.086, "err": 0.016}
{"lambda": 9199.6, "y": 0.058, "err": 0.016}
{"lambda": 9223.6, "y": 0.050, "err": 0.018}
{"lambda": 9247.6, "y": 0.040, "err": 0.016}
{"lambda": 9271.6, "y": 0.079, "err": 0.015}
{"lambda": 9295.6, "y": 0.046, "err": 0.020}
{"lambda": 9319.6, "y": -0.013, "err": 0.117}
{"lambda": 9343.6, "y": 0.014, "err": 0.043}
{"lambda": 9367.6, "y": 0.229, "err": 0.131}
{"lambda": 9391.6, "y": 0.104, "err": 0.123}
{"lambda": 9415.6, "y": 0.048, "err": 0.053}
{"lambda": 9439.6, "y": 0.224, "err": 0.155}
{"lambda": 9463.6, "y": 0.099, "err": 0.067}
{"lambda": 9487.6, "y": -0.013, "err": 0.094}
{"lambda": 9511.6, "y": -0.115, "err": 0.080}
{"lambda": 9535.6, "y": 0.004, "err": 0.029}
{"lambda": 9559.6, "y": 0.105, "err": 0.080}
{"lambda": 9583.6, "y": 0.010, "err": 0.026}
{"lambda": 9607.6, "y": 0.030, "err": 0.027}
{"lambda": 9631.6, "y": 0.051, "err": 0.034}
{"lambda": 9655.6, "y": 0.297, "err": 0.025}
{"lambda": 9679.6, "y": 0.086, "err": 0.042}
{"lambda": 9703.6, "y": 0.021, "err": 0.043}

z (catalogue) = 1.59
